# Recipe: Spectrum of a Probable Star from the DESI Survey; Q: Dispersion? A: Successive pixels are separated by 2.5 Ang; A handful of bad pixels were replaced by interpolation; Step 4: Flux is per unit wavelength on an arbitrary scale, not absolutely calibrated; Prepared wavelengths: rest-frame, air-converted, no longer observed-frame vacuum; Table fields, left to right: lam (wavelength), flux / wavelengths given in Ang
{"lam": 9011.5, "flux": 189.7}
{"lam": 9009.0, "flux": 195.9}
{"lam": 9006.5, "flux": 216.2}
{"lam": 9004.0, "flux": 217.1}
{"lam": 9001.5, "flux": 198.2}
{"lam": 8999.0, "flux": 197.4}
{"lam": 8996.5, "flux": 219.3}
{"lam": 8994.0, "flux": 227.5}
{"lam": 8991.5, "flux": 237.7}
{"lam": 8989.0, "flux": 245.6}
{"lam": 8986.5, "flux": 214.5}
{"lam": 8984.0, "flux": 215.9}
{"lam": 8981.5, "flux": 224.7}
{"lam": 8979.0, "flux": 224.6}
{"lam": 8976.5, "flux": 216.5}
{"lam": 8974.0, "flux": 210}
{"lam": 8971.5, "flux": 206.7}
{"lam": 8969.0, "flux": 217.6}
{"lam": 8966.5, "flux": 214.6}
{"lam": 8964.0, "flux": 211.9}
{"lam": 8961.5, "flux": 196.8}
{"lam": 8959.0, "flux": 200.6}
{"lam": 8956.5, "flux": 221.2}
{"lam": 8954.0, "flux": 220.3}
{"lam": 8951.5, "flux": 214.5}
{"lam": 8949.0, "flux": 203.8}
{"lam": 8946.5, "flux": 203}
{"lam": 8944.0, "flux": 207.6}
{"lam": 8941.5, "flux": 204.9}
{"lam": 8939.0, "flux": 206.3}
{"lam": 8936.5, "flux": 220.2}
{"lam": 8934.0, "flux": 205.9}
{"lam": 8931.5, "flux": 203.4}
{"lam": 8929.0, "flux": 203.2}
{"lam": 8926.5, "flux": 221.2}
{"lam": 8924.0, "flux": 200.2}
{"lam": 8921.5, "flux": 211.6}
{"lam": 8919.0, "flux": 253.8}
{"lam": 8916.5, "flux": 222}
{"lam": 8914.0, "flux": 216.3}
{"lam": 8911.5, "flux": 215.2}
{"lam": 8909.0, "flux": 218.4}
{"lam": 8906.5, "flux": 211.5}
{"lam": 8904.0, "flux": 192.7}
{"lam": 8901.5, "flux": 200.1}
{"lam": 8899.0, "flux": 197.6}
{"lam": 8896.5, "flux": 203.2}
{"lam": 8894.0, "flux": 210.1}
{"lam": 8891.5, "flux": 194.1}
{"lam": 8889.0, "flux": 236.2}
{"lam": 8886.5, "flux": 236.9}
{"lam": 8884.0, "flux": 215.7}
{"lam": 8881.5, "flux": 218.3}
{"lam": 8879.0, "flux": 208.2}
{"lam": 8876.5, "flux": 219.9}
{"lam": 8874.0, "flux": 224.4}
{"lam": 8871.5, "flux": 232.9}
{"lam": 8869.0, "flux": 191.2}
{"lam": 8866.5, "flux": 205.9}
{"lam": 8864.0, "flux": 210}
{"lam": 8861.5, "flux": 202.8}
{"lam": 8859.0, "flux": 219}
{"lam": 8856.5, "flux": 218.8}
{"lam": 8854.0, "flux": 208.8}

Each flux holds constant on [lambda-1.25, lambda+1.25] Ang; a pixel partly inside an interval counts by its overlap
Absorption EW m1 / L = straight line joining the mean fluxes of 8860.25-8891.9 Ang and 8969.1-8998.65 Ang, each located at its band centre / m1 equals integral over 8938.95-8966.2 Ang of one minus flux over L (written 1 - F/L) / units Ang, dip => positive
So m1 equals 1.4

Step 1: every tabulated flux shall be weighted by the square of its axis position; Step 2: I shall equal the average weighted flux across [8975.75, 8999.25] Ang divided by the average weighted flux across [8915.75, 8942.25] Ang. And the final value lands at 1.1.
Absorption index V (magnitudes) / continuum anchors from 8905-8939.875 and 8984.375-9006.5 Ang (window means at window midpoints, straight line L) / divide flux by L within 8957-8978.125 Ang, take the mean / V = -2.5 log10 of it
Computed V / 0.039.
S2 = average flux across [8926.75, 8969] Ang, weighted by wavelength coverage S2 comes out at 209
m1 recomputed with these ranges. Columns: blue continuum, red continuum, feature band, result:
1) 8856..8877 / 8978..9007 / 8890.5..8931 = 1.0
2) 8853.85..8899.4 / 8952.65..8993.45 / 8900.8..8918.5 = 0.2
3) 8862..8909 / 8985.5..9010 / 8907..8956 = 0.1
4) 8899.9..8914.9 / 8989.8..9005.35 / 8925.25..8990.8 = 0.1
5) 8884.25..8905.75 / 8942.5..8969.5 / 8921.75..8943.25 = 0.1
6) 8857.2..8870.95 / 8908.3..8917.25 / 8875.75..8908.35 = 0.3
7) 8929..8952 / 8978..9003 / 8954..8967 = 0.2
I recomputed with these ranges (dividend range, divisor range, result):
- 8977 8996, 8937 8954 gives 1.10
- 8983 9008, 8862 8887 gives 1.04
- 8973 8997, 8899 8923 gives 1.06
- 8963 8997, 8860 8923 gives 1.05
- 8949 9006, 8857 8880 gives 1.04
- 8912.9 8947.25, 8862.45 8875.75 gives 1.01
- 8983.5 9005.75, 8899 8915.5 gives 1.07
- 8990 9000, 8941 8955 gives 1.07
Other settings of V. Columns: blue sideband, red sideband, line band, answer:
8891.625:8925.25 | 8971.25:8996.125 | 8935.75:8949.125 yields 0.05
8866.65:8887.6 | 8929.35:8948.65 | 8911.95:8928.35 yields -0.05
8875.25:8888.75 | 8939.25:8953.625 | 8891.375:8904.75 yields 0.09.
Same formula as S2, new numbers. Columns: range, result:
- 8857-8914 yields 212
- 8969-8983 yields 217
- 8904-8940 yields 214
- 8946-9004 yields 215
